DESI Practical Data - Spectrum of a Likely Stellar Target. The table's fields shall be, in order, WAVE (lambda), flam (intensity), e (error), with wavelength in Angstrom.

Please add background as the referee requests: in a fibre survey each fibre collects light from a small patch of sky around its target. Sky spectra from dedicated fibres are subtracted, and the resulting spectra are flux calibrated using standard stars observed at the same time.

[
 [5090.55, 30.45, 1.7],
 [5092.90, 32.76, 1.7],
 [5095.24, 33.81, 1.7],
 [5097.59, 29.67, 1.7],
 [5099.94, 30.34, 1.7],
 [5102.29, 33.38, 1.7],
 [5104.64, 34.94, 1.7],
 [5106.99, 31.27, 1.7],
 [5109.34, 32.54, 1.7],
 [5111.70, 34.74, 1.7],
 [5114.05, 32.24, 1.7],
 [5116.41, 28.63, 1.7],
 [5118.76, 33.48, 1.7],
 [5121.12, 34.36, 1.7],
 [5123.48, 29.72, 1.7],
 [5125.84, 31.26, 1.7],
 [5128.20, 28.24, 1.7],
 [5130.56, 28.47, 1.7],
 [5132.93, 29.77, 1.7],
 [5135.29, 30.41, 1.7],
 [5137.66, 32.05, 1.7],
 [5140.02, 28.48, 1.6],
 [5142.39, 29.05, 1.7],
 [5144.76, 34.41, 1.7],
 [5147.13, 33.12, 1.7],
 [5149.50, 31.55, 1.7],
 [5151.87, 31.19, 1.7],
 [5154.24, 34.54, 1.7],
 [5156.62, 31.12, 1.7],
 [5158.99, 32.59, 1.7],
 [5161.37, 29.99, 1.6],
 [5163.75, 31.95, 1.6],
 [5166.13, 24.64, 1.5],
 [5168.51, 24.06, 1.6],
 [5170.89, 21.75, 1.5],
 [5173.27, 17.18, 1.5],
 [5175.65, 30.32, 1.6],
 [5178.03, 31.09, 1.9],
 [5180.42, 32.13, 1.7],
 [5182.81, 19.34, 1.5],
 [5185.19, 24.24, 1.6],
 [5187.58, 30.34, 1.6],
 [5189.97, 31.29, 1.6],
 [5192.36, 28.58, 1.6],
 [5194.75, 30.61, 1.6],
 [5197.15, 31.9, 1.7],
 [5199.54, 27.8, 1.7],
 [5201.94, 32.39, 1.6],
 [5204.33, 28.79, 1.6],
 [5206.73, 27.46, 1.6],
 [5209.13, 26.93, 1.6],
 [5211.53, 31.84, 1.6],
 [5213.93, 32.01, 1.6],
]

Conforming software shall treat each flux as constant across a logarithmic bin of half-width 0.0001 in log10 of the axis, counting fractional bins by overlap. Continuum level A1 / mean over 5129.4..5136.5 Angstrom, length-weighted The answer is 29.5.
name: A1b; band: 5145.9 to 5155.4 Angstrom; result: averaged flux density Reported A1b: 32.6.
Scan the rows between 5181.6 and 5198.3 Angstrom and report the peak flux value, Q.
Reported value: 31.9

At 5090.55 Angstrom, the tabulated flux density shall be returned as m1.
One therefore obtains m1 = 30.45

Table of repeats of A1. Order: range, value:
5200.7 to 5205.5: 30.6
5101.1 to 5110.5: 33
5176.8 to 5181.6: 31.6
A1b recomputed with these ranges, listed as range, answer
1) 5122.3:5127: 30.5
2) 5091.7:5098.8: 32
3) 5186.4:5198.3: 30.5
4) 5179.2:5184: 25.7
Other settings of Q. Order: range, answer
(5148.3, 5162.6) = 34.54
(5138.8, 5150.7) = 34.41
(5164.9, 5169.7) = 24.64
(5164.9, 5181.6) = 32.13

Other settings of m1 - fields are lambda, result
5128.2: 28.24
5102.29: 33.38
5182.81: 19.34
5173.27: 17.18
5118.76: 33.48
